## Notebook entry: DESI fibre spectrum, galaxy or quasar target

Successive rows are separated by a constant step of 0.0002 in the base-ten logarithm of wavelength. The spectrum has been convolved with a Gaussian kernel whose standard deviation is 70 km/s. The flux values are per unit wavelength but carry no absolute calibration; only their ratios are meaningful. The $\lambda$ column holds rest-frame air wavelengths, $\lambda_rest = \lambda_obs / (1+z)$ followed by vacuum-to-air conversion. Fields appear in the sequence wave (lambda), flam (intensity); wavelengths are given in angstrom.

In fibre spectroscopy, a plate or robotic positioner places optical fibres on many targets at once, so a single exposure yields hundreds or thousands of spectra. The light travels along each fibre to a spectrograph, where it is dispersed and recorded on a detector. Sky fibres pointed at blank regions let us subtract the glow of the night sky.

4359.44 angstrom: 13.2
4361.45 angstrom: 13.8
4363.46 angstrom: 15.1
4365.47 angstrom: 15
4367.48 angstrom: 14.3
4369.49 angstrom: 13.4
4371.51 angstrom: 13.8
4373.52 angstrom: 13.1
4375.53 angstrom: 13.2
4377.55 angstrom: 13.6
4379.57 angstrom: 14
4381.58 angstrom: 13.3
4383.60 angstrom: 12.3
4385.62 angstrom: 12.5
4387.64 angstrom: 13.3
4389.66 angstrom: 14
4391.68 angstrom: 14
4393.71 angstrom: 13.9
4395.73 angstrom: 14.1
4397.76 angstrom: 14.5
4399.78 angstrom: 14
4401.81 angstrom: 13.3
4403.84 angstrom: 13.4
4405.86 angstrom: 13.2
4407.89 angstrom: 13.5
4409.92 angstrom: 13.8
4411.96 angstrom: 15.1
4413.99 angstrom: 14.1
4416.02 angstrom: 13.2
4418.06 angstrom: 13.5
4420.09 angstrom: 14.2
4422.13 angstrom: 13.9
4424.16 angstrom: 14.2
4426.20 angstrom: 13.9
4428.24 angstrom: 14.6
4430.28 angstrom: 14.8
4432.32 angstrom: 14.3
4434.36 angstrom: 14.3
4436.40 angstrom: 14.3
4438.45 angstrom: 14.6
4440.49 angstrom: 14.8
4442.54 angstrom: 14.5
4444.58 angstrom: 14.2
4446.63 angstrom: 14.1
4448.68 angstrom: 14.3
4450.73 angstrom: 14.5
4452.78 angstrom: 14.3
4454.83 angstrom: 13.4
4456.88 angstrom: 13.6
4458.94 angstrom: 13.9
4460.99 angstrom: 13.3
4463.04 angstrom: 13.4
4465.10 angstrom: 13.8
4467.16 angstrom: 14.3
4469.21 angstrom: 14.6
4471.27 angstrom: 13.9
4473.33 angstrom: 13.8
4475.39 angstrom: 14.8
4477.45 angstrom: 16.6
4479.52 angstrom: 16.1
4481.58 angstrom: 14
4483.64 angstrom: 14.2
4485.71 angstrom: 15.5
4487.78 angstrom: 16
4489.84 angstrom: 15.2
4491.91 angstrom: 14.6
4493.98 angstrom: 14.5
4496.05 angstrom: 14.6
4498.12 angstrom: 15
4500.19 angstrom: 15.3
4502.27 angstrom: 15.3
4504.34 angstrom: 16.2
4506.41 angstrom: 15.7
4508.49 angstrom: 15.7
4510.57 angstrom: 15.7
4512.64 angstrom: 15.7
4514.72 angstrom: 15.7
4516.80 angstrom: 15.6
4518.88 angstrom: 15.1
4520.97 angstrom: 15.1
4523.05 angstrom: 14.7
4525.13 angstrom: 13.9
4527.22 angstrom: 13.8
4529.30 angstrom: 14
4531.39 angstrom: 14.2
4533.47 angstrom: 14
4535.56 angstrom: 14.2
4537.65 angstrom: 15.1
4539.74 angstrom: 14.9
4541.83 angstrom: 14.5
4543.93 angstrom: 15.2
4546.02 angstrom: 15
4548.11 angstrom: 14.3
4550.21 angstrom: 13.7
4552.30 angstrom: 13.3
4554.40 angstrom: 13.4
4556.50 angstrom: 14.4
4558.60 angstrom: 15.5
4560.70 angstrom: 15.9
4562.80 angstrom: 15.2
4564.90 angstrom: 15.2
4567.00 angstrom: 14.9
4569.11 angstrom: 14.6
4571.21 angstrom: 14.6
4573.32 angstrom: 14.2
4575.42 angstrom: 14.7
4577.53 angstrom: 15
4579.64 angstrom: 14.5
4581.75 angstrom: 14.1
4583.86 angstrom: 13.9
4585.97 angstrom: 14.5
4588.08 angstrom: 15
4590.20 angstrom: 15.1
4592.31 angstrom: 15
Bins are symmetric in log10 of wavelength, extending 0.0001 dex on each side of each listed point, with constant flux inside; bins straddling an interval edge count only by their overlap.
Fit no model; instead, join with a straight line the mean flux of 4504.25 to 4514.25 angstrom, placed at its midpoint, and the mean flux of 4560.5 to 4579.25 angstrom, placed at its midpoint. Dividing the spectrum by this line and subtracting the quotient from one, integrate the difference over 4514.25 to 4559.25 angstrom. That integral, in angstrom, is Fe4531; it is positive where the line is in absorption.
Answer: 2.5 angstrom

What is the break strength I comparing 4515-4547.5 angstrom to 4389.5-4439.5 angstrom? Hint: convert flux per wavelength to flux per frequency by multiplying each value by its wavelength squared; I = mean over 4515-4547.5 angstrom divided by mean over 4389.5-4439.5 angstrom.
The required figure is 1.10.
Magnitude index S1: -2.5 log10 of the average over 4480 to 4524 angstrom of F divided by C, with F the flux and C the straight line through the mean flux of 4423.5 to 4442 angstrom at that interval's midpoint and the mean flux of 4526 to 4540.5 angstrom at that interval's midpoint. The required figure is -0.07 mag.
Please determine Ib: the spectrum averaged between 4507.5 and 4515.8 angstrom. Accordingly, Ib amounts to 15.7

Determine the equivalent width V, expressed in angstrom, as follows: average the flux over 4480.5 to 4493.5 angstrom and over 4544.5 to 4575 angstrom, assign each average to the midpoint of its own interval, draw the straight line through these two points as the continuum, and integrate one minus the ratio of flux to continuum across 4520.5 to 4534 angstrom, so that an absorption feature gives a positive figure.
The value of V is 0.5 angstrom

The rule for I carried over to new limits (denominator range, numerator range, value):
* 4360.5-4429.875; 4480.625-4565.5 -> 1.14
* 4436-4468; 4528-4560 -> 1.07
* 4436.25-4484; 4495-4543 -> 1.07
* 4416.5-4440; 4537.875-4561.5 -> 1.08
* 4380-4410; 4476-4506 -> 1.17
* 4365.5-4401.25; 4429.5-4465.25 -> 1.07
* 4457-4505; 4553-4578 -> 1.04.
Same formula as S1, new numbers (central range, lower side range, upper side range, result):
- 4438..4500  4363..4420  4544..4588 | -0.03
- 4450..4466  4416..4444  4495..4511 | 0.07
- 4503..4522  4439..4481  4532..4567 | -0.08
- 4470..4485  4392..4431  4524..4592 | -0.04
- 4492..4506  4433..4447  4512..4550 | -0.04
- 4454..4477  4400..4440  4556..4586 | 0.02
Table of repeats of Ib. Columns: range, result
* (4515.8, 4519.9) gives 15.4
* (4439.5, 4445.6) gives 14.5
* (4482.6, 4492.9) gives 15.1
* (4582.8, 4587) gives 14.2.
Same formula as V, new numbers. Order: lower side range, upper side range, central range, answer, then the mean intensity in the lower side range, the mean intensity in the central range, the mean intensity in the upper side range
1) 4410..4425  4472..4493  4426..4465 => 0.80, 14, 14.2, 15.1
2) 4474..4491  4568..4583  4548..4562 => 0.29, 15.3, 14.4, 14.5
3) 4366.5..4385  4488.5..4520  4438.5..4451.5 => 0.03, 13.4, 14.4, 15.3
